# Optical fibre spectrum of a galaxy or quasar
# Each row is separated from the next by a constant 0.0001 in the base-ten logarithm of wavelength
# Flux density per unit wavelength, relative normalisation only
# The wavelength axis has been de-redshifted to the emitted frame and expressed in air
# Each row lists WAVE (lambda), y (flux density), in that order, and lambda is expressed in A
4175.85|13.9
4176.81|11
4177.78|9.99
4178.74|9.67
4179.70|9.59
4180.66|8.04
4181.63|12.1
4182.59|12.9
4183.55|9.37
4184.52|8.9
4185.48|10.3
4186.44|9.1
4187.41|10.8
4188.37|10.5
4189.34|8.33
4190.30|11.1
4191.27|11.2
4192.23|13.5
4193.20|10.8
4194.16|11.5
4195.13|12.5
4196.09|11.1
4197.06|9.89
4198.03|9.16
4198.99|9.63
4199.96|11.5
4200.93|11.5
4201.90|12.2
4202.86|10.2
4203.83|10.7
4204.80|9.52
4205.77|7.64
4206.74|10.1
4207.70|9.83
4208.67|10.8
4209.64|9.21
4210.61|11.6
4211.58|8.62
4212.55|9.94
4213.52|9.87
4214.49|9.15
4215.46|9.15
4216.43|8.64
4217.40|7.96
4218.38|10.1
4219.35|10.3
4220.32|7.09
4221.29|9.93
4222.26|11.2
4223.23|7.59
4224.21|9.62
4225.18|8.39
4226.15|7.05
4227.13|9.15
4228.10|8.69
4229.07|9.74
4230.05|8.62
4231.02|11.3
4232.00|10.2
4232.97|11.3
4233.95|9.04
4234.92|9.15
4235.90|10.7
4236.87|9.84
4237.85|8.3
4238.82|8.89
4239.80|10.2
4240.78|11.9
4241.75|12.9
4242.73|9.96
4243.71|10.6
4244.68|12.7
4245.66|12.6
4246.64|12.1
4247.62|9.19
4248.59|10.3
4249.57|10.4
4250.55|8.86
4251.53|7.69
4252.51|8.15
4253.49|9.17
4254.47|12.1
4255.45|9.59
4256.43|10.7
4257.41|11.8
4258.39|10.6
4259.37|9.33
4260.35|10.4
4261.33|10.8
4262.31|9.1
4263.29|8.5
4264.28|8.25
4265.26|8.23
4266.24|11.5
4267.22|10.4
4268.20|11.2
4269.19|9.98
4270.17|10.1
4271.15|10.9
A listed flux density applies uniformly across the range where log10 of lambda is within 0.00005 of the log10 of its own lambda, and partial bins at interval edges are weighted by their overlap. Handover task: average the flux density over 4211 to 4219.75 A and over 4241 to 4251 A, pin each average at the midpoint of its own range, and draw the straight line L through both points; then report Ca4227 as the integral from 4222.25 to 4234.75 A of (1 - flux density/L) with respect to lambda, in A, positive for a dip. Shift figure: 0.9 A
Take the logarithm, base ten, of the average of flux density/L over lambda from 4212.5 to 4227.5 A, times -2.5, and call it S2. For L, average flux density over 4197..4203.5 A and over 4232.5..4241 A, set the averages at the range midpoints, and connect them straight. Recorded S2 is 0.132 mag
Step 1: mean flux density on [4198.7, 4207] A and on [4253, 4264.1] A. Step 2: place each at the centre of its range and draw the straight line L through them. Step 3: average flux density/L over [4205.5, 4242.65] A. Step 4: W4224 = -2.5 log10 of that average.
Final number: 0.07 mag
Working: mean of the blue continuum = 10.3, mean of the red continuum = 10.1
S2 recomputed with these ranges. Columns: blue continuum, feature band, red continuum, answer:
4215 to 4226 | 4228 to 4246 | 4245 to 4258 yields -0.07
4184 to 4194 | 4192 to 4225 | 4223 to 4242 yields 0.01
